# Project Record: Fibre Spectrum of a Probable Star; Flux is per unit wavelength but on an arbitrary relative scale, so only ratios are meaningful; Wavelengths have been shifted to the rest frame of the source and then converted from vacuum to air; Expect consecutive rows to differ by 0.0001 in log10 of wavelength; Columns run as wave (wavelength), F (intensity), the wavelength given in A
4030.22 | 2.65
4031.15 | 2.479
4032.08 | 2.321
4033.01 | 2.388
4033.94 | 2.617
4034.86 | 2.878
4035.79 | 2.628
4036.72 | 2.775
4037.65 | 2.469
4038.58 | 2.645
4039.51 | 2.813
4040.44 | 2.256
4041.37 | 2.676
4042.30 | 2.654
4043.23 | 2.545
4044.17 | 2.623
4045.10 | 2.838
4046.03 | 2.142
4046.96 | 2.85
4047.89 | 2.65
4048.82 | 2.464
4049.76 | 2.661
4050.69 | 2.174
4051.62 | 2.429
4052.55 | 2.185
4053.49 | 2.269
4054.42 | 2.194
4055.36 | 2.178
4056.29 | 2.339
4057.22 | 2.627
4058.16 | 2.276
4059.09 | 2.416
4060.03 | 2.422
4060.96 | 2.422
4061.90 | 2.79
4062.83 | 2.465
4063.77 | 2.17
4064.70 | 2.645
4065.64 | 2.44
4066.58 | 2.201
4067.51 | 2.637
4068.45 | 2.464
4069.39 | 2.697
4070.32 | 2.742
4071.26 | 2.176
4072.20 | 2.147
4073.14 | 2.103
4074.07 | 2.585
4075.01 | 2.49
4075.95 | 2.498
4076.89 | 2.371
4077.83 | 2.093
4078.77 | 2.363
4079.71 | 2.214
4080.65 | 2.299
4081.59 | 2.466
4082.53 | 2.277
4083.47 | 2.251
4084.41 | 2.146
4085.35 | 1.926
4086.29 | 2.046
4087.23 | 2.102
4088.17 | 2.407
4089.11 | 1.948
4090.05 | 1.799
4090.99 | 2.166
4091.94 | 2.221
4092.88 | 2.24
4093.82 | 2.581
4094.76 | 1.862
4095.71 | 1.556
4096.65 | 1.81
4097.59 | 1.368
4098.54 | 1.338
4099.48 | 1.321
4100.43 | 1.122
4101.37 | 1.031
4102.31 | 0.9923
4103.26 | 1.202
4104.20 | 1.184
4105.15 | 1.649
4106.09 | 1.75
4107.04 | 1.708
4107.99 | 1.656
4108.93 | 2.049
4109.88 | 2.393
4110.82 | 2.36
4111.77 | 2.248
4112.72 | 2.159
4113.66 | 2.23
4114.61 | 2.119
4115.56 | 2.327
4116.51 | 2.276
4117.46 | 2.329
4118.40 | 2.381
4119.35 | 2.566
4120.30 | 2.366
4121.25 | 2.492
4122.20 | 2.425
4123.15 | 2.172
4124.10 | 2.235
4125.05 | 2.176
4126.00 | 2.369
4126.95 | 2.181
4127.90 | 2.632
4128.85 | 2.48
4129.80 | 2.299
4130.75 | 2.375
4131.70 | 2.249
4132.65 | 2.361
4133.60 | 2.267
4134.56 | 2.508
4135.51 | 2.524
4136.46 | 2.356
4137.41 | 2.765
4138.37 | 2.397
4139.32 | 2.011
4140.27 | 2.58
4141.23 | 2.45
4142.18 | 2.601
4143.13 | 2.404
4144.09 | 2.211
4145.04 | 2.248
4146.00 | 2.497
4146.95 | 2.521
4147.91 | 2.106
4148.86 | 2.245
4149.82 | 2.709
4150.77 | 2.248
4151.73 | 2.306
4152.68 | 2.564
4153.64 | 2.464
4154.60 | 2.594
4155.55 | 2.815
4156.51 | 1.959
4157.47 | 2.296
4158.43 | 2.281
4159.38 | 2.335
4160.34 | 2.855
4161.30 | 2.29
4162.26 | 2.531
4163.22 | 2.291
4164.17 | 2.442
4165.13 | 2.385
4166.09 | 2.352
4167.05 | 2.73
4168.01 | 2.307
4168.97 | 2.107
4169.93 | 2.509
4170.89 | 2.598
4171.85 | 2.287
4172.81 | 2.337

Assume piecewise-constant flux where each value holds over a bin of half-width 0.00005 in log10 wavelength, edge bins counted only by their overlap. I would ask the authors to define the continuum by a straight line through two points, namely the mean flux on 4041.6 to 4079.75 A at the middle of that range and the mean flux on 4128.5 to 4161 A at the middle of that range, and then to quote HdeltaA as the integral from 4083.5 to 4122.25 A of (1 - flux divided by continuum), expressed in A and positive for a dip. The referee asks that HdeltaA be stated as 7.6 A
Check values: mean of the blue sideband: 2.43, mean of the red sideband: 2.41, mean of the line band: 1.95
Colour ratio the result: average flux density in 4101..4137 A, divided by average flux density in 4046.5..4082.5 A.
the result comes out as 0.9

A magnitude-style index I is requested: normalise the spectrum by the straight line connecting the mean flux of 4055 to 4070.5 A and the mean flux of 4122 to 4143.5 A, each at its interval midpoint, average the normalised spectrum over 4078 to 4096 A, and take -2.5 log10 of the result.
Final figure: 0.13 mag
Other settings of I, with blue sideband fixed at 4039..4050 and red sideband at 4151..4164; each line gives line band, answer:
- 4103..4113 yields 0.322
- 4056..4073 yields 0.053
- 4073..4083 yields 0.087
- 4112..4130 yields 0.070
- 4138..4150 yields 0.032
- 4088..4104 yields 0.439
